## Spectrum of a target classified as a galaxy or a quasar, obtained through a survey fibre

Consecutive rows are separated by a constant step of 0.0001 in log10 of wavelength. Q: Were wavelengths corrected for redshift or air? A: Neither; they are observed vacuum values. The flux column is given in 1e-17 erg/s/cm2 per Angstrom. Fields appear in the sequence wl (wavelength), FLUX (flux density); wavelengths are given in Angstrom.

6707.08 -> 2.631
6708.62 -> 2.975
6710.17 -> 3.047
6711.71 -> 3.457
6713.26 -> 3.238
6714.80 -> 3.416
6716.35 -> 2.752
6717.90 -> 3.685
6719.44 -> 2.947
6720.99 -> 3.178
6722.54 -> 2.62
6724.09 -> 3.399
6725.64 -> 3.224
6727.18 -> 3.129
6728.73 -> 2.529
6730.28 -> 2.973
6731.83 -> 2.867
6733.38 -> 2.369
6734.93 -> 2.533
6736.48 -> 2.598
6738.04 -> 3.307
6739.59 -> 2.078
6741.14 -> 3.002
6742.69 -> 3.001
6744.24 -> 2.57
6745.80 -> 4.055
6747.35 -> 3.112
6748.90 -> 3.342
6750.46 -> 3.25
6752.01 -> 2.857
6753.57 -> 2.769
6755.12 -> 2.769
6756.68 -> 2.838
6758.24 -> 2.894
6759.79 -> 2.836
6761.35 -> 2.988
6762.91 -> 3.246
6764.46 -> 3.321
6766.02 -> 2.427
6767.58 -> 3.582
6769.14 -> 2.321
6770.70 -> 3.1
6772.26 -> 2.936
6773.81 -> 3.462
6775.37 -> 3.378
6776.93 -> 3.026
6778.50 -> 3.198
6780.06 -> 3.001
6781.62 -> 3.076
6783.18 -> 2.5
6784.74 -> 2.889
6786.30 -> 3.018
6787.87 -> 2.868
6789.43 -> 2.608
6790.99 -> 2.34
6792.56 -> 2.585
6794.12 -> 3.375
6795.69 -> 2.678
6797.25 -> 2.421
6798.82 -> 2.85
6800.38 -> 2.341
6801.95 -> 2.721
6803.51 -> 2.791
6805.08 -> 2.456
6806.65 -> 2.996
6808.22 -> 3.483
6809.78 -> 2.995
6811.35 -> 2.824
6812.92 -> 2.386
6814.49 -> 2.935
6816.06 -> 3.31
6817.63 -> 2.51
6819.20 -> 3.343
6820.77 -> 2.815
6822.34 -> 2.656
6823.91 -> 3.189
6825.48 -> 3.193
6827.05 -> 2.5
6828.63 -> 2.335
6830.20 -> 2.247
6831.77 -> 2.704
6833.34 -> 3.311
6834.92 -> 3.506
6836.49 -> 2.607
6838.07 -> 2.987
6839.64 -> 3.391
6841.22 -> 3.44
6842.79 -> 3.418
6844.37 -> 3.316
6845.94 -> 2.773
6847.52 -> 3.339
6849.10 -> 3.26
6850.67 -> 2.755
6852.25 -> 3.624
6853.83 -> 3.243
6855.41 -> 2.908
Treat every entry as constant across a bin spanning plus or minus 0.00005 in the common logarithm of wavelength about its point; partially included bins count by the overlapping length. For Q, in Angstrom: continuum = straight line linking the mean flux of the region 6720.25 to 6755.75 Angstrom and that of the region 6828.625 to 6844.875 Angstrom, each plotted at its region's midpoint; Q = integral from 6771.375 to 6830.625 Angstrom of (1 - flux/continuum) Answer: 3.1 Angstrom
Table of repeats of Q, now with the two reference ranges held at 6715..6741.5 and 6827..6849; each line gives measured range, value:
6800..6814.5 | 0.9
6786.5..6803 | 1.5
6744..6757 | -0.7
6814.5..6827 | 0.1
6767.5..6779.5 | -0.6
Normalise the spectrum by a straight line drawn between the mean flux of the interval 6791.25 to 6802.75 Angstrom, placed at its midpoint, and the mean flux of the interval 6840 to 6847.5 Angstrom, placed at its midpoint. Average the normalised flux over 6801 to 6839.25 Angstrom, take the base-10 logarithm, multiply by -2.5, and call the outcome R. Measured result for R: 0.04 mag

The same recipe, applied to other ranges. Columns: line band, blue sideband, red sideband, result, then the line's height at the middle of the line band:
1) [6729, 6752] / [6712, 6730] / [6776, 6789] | 0.05 mag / 3.06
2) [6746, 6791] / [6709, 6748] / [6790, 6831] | -0.03 mag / 2.89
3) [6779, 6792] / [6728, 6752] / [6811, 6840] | 0.04 mag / 2.89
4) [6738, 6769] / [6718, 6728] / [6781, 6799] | -0.01 mag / 2.96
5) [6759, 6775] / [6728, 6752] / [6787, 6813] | -0.07 mag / 2.84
